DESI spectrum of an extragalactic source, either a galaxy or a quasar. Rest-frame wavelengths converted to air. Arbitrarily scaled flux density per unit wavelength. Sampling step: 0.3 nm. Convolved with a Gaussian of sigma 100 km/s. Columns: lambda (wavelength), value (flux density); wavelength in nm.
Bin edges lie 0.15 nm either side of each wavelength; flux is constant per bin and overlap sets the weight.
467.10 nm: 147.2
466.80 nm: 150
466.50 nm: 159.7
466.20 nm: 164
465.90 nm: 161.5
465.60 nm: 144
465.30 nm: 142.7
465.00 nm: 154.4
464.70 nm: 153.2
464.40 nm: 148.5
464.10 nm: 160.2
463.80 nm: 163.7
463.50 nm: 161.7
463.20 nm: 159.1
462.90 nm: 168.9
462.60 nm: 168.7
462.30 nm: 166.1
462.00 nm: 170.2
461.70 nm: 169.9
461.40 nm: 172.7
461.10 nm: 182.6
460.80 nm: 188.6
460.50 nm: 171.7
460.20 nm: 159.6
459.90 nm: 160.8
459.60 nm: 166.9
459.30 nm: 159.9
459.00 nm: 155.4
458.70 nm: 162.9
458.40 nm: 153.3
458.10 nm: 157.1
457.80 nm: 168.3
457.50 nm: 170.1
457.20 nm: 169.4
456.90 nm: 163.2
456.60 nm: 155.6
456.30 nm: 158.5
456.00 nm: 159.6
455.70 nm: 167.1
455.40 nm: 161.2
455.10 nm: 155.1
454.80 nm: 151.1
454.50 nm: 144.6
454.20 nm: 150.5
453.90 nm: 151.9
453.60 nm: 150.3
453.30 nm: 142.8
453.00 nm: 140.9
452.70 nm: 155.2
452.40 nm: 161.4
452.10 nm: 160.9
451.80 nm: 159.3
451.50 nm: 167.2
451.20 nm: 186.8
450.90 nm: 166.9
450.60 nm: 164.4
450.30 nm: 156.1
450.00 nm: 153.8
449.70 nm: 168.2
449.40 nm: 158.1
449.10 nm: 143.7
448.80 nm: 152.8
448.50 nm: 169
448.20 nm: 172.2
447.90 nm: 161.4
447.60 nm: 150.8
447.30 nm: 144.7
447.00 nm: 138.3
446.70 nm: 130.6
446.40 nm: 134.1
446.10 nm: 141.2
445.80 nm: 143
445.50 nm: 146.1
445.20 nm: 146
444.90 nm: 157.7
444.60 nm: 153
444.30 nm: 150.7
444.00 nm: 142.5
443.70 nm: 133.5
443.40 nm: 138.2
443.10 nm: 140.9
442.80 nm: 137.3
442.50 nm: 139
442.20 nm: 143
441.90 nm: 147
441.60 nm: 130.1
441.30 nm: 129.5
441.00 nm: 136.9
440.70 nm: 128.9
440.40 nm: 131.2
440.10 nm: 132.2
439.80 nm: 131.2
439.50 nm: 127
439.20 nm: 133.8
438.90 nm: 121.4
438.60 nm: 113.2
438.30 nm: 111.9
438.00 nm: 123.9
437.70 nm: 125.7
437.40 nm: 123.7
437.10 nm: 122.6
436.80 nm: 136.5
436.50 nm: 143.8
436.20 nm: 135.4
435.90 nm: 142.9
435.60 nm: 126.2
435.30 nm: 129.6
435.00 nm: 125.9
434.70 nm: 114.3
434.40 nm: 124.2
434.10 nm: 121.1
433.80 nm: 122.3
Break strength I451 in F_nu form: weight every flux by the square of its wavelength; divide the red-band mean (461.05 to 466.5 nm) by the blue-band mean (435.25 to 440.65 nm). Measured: 1.41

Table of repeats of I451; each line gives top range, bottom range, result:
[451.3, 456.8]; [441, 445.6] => 1.15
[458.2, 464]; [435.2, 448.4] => 1.32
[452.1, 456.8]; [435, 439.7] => 1.30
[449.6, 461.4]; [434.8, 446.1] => 1.28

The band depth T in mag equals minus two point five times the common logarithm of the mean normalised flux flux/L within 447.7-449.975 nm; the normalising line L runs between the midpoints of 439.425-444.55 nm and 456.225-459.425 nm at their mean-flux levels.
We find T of -0.090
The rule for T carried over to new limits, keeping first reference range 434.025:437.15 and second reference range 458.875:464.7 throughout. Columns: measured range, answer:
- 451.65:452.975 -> -0.033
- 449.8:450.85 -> -0.066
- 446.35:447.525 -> 0.056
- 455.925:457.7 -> -0.027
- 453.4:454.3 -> 0.031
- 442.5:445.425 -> -0.022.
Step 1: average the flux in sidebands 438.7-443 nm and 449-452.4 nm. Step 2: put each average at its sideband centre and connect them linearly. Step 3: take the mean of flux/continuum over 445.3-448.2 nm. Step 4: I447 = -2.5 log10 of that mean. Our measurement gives 0.04 mag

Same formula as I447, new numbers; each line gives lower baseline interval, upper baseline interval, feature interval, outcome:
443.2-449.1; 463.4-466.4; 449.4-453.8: -0.07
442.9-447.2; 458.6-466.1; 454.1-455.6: 0.01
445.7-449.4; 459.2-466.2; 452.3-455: 0.04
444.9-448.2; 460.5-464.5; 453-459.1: 0.01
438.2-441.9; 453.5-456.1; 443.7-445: -0.10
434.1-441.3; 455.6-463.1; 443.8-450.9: -0.05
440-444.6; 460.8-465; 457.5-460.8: -0.02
